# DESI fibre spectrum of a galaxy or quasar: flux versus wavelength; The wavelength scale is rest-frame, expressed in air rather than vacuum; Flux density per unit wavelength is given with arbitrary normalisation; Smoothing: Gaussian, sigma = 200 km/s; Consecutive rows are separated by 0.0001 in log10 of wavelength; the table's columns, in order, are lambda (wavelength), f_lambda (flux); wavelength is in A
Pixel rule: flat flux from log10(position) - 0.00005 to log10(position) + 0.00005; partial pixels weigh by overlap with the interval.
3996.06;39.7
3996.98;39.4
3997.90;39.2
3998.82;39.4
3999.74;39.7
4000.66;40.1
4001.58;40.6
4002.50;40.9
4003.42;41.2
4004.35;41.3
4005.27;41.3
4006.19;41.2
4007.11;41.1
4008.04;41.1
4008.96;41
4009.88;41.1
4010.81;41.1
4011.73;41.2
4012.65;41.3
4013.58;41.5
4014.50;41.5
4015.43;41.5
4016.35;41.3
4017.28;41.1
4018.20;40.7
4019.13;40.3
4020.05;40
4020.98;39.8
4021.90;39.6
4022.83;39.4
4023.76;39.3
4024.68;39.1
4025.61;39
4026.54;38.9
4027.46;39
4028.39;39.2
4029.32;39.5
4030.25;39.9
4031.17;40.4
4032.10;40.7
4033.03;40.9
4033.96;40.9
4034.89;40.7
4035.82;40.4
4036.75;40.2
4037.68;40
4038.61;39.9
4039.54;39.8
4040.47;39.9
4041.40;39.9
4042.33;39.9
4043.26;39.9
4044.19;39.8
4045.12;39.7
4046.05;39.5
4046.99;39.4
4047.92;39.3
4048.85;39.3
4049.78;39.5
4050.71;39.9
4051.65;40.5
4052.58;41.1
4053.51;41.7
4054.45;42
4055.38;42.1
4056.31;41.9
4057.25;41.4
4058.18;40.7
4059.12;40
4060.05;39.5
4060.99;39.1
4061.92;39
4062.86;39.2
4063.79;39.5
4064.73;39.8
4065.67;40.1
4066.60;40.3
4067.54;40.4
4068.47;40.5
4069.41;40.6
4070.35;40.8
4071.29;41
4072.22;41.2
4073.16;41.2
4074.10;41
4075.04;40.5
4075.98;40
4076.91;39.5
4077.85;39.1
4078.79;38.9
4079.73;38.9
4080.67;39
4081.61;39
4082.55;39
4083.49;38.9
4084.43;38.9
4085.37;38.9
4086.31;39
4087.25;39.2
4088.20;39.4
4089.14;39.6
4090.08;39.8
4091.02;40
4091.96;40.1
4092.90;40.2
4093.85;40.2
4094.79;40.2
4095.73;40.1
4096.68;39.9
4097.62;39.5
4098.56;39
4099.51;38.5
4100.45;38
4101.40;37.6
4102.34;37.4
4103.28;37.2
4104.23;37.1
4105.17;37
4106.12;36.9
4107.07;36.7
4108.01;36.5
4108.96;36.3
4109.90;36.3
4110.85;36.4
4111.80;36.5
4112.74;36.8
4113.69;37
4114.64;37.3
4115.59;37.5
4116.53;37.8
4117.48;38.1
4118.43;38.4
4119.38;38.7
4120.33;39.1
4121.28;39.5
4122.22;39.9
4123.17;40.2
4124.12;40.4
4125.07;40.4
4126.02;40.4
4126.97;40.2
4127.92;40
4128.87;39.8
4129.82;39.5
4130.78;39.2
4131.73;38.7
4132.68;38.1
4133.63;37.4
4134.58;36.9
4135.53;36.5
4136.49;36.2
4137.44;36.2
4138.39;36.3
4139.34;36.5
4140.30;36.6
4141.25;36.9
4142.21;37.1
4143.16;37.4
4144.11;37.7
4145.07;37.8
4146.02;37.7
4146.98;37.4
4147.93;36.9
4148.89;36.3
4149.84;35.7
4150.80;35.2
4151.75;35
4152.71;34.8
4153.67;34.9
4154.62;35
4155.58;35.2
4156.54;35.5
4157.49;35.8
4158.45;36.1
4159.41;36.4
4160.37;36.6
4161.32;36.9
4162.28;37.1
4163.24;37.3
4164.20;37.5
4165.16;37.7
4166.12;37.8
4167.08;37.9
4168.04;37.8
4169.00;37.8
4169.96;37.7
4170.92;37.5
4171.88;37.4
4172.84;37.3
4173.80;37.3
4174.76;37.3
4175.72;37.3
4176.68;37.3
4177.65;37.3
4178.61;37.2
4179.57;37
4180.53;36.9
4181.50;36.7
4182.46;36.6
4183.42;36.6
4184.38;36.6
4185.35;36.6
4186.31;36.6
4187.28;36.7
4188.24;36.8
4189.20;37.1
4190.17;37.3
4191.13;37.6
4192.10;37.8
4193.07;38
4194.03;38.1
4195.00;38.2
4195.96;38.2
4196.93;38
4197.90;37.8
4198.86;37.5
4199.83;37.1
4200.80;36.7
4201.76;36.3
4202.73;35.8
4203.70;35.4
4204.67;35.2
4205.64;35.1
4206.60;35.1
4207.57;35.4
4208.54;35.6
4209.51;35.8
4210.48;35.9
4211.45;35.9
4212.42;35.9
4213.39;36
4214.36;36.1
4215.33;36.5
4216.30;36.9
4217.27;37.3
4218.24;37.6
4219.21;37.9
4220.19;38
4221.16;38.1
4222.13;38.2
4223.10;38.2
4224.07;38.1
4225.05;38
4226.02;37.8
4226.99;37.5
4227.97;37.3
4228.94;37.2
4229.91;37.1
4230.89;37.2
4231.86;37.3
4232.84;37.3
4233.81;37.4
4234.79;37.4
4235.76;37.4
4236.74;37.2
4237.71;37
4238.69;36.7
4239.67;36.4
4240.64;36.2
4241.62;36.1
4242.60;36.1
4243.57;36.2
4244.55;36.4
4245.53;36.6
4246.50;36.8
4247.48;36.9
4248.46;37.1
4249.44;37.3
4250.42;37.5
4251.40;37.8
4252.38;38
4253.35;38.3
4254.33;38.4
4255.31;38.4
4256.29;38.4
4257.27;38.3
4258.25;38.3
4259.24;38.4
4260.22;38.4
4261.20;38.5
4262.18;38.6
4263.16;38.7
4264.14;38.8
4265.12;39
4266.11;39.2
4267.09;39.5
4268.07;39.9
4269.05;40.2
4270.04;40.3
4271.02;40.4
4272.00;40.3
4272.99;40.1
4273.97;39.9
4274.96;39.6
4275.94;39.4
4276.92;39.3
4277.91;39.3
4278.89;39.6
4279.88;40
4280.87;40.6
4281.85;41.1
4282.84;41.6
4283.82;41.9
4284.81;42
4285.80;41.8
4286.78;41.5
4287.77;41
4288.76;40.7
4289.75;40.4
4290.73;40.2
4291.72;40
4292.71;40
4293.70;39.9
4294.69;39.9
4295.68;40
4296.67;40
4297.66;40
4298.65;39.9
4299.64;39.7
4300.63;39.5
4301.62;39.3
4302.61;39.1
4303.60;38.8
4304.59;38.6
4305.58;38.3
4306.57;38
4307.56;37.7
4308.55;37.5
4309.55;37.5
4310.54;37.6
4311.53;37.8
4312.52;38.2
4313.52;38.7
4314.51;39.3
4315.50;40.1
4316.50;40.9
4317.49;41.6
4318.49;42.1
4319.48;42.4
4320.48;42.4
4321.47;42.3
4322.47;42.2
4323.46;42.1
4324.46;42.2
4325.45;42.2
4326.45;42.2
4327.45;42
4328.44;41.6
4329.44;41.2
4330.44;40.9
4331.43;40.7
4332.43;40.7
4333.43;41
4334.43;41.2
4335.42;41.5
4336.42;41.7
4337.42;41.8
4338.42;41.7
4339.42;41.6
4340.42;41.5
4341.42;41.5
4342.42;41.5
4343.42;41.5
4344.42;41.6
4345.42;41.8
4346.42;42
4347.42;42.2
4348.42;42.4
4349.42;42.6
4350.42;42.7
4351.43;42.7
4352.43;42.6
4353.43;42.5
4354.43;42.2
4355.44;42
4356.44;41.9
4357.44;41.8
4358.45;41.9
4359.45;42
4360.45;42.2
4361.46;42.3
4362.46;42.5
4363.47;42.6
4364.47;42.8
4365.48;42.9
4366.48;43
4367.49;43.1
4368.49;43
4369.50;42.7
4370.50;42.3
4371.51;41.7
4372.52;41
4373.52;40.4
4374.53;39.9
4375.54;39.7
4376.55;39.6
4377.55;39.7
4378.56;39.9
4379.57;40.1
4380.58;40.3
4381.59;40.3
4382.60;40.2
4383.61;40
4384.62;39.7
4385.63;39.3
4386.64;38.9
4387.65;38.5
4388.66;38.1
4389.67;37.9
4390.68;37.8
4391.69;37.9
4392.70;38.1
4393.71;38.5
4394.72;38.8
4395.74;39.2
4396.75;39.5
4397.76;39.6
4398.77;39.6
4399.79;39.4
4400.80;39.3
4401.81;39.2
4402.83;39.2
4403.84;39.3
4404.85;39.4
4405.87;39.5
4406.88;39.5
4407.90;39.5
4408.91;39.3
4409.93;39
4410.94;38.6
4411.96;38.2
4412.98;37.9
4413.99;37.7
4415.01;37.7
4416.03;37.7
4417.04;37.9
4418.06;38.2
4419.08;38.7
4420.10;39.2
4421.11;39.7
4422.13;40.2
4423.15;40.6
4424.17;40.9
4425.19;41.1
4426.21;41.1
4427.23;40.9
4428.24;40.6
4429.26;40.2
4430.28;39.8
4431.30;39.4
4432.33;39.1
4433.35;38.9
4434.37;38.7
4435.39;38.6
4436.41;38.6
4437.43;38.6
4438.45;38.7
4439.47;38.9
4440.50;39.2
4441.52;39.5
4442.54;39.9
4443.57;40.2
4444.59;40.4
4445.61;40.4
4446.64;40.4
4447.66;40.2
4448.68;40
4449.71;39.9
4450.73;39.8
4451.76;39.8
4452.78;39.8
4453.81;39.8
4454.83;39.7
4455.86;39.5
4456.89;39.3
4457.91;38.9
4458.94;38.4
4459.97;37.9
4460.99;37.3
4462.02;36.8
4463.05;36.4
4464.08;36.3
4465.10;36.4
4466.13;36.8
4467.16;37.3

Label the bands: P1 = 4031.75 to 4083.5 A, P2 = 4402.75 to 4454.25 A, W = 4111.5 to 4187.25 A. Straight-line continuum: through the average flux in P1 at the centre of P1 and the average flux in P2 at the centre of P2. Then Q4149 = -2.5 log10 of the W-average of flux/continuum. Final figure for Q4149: 0.07 mag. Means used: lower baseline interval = 40.1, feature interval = 37.4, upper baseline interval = 39.4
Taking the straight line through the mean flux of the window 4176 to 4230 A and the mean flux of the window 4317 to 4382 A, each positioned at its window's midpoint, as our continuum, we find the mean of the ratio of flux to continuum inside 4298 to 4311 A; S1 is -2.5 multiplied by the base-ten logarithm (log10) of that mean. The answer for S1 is 0.05 mag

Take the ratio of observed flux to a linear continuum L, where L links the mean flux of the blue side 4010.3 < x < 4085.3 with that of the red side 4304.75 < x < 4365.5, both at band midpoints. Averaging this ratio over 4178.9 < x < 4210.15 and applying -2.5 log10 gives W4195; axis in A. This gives 0.11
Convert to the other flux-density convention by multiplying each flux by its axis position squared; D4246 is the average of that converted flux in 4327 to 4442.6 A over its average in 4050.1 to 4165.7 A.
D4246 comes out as 1.2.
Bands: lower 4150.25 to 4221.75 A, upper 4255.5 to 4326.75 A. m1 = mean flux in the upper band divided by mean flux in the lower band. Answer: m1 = 1.09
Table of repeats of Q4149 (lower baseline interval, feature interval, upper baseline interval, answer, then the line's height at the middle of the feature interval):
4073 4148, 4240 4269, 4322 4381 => 0.07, 40.4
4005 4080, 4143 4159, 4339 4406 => 0.12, 40.4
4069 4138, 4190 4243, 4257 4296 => 0.07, 39.5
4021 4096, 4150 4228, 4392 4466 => 0.08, 39.7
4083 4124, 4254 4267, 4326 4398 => 0.04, 40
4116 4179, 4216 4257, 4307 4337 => 0.05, 39.1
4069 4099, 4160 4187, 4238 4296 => 0.06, 39.4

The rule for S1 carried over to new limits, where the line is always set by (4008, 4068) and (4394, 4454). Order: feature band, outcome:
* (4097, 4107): 0.06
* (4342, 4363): -0.07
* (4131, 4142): 0.09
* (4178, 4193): 0.08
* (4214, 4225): 0.06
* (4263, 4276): 0.00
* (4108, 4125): 0.06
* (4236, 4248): 0.09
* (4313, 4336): -0.05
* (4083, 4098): 0.01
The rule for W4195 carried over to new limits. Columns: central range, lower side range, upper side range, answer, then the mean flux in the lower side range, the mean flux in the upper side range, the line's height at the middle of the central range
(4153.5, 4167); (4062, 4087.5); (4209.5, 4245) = 0.051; 39.8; 37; 38.2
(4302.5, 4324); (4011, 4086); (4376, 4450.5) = -0.005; 40.1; 39.3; 39.5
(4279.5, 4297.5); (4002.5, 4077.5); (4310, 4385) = 0.014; 40.4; 41.4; 41.2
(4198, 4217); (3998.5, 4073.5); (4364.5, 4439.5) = 0.112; 40.3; 39.6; 40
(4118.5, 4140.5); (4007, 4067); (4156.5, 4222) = -0.009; 40.2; 36.9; 38.2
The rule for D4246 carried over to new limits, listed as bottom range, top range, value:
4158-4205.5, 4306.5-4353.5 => 1.19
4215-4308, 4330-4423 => 1.10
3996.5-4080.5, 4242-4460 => 1.15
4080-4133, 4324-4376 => 1.22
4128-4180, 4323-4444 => 1.21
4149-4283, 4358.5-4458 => 1.16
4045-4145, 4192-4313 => 1.06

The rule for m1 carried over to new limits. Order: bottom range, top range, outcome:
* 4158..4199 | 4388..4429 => 1.05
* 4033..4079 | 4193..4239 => 0.92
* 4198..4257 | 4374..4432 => 1.06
